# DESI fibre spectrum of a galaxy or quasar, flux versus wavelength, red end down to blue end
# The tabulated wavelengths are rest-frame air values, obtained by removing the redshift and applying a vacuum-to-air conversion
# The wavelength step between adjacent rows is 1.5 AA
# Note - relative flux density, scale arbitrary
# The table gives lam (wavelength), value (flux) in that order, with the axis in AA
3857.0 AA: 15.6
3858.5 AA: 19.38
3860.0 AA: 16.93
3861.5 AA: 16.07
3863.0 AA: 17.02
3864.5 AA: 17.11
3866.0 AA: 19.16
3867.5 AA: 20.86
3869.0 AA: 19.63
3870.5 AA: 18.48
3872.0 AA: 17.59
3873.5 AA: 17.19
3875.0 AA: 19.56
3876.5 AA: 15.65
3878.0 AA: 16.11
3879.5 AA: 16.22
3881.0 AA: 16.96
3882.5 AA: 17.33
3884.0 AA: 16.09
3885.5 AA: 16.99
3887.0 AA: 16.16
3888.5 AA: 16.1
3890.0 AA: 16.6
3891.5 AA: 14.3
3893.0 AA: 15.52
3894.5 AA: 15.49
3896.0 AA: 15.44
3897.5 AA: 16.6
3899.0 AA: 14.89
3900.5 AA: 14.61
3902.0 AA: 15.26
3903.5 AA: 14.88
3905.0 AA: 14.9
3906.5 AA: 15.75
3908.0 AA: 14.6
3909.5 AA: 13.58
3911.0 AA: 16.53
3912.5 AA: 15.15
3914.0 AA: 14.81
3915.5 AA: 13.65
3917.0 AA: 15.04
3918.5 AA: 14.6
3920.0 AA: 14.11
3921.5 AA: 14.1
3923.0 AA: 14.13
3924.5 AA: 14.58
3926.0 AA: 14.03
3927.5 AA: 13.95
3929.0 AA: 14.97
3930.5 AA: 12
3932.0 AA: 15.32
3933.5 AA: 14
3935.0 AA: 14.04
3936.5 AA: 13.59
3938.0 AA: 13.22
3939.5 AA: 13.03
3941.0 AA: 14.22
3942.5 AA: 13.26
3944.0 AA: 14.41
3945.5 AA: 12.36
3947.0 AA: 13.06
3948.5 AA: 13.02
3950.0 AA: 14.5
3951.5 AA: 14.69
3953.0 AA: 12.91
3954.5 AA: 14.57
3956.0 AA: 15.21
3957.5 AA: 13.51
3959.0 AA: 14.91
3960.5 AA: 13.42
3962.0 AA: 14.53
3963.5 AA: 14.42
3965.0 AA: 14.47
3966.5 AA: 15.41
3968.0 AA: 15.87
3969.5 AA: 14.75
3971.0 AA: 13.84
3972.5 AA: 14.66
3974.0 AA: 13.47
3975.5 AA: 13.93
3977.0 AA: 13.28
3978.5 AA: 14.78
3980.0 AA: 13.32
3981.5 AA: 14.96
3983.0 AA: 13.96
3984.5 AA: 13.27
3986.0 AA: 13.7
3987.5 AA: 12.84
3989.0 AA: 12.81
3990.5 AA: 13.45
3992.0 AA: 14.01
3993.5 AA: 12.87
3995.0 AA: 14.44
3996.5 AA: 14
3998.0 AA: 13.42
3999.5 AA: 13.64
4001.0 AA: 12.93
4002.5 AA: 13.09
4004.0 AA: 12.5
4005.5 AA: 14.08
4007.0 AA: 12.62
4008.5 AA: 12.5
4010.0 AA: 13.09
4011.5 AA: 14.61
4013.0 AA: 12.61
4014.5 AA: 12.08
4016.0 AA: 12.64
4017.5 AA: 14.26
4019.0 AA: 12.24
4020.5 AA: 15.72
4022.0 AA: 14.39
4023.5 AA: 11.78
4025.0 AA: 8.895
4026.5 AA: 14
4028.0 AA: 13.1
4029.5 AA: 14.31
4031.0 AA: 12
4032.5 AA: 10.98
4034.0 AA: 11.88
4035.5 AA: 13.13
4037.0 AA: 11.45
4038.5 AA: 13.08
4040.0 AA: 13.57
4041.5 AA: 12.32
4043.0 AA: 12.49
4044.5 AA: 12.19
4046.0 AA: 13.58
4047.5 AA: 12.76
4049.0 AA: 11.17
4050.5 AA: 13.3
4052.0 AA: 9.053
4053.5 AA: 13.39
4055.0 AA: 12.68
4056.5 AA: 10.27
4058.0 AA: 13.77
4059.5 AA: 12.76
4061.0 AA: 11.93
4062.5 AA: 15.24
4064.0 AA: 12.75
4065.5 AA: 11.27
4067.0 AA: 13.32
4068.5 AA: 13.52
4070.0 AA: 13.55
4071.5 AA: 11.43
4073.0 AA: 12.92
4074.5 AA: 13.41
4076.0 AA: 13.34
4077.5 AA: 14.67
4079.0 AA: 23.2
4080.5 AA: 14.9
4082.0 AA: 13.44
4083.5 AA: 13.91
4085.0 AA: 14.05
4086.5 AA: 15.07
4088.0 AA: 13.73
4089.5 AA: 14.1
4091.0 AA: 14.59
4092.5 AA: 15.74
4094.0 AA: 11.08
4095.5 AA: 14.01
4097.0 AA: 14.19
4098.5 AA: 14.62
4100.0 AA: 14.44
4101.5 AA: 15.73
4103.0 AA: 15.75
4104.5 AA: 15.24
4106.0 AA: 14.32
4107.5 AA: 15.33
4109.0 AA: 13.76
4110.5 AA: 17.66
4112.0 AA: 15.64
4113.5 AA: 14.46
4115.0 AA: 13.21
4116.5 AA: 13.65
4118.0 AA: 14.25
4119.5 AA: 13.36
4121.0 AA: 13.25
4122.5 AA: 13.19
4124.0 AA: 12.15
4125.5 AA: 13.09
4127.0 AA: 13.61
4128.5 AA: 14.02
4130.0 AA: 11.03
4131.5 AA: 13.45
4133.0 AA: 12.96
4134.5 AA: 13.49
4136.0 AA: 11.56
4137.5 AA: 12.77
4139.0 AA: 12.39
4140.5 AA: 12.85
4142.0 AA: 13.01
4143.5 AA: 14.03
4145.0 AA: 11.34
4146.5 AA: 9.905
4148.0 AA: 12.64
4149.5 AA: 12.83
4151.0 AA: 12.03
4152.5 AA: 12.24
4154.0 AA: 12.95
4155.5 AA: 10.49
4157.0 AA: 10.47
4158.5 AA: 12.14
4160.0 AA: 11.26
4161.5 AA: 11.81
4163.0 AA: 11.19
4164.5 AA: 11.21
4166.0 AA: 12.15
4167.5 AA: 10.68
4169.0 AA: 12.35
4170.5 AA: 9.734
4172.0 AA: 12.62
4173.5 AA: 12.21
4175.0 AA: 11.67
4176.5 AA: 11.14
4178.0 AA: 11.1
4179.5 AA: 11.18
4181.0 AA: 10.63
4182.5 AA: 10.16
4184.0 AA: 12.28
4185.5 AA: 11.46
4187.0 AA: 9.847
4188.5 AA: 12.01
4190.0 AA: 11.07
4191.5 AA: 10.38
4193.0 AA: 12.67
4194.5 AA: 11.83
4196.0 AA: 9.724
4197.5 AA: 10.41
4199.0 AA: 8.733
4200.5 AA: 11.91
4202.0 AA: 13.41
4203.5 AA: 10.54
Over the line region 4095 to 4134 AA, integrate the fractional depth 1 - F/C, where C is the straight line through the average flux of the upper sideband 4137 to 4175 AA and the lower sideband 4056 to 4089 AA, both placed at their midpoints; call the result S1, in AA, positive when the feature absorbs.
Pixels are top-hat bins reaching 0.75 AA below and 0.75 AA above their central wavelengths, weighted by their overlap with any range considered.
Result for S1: -3.8 AA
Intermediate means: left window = 13.8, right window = 11.9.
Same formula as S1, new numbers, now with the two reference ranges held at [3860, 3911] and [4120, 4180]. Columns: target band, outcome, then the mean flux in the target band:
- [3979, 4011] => 2.69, 13.4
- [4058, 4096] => -1.74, 13.9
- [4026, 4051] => 2.33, 12.6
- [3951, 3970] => 0.89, 14.5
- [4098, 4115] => -3.01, 15.1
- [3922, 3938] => 1.73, 14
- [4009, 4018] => 0.74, 13.2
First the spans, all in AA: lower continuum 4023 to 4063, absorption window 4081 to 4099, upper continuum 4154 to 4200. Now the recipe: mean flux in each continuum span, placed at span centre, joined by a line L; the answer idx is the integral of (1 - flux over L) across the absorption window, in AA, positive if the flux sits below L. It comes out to -3.12 AA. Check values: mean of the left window 12.4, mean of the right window 11.2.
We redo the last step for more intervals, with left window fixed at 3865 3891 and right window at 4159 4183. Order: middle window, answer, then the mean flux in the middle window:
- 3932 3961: 3.9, 13.8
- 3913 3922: 1.2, 14.4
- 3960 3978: 1.4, 14.4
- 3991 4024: 3.1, 13.4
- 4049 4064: 1.4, 12.4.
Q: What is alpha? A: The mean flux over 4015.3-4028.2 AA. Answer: 13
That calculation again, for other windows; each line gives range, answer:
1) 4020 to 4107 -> 13.4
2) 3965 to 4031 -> 13.5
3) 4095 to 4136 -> 14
